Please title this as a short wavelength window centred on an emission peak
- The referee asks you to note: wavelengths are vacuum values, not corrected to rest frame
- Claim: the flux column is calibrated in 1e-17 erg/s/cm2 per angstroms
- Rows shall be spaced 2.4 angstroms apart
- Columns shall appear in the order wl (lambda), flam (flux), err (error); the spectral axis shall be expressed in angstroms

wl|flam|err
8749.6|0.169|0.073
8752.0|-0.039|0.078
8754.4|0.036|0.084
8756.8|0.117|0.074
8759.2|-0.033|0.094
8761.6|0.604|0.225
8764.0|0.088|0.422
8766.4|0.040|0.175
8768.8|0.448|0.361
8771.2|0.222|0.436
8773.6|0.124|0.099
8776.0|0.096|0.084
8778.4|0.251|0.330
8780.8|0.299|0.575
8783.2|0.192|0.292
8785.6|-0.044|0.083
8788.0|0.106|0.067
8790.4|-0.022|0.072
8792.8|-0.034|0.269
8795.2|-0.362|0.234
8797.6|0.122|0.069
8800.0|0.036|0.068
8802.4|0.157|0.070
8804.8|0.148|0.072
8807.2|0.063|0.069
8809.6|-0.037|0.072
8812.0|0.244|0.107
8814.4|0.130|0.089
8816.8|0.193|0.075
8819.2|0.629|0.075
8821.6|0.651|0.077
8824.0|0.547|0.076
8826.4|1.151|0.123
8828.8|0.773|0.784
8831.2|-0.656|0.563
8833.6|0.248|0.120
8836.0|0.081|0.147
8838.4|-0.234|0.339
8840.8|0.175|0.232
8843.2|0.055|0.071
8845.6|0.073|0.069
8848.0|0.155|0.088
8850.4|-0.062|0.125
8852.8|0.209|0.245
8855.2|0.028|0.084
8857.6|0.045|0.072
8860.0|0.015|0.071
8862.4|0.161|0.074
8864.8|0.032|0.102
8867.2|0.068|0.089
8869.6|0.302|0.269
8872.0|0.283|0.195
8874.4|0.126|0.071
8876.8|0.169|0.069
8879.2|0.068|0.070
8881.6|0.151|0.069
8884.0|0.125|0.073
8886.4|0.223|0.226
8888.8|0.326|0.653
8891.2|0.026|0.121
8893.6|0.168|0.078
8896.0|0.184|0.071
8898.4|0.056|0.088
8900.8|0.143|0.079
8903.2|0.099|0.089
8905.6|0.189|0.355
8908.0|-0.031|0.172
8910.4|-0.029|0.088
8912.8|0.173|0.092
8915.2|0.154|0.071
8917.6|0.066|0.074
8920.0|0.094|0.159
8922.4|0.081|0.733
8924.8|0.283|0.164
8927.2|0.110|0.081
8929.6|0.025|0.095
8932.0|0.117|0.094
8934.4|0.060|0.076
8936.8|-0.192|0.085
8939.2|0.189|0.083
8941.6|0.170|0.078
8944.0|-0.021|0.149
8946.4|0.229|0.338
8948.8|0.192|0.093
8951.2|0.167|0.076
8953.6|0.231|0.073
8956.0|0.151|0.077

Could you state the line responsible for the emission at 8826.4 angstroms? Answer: [O II] 3727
